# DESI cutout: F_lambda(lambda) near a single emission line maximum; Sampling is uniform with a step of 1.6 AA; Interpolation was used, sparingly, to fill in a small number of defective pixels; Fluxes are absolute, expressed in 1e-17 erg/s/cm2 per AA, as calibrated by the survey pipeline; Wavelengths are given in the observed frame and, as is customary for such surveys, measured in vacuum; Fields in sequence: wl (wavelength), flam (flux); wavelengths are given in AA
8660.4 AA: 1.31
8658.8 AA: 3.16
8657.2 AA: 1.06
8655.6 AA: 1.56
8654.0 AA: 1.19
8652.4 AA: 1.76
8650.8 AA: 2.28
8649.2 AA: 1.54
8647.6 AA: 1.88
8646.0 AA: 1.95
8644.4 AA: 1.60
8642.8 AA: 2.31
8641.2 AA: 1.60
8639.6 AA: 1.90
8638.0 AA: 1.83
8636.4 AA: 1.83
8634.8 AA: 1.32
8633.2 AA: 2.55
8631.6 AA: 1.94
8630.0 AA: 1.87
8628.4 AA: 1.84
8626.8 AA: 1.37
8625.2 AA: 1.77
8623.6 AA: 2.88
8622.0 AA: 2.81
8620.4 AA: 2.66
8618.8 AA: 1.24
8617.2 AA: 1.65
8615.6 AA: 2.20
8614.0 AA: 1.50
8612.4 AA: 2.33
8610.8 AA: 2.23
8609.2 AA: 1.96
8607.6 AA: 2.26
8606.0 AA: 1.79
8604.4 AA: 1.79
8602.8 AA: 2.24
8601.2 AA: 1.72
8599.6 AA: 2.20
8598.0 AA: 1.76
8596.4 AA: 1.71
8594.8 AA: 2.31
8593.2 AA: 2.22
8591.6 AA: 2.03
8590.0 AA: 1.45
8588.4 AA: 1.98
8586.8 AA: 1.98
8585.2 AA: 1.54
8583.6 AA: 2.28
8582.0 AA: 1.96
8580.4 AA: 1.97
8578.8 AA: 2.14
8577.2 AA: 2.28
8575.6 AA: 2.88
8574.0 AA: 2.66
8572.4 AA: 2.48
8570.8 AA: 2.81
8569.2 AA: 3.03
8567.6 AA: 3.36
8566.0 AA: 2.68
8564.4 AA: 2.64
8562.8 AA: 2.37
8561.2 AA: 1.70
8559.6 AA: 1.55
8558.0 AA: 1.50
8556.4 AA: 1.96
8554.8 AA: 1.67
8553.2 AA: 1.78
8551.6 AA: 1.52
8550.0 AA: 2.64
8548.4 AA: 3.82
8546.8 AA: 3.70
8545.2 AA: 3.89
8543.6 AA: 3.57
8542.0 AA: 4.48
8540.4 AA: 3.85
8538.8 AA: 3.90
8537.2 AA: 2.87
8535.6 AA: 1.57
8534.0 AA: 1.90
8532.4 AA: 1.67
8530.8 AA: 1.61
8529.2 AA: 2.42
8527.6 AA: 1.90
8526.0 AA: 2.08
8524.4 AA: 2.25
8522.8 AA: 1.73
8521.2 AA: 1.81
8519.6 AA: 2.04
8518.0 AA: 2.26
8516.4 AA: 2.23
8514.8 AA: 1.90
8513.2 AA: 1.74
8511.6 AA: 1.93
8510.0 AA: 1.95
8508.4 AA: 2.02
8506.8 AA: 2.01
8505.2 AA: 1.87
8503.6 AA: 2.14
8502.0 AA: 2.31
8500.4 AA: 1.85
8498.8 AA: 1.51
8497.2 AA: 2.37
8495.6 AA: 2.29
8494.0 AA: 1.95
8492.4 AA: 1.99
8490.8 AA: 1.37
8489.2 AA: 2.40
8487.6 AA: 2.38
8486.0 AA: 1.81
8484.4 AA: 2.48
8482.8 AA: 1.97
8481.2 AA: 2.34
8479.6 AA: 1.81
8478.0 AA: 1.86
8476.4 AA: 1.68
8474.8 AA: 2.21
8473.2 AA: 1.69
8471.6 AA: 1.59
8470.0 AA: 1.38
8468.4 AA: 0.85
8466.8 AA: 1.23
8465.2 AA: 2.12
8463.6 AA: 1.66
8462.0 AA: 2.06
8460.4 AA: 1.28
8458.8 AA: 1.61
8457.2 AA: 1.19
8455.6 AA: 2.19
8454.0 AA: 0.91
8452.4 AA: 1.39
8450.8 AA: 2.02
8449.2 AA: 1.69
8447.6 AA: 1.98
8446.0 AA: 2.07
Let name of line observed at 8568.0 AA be [N II]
